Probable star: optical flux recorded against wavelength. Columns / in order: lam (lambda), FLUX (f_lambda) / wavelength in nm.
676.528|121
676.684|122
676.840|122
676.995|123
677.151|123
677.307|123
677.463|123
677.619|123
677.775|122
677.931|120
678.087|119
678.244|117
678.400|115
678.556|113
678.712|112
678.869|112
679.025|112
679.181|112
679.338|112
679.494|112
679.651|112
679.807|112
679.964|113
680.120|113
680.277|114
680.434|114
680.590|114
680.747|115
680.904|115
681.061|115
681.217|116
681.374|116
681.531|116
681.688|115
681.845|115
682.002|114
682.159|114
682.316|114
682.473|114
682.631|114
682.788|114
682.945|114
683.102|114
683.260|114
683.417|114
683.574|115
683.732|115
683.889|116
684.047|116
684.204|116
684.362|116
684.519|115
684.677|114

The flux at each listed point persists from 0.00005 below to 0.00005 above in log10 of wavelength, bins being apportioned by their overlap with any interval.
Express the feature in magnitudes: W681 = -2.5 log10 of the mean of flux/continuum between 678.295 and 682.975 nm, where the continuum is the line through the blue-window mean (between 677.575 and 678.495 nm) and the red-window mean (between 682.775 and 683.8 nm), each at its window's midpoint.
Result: 0.03 mag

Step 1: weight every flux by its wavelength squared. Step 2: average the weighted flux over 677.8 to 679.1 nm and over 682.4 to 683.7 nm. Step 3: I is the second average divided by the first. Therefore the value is 1.00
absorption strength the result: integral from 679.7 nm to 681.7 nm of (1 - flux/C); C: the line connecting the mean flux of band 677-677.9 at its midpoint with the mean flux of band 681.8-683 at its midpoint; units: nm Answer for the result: 0.04 nm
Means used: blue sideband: 123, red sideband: 114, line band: 114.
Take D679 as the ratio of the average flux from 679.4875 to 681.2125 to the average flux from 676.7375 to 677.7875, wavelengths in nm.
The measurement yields 0.93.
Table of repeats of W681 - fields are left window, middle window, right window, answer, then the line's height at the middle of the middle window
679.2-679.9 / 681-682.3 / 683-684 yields -0.02 mag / 113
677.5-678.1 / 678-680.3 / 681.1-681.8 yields 0.06 mag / 119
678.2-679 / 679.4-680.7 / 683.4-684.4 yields 0.01 mag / 114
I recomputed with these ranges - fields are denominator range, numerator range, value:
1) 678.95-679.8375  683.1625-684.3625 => 1.04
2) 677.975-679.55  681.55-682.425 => 1.02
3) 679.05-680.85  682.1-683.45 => 1.02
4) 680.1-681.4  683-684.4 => 1.01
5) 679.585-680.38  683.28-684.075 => 1.03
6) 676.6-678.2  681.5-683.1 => 0.95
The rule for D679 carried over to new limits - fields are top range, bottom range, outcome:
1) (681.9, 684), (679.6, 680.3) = 1.01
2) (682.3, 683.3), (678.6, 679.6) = 1.02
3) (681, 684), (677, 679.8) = 0.98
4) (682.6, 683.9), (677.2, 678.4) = 0.95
